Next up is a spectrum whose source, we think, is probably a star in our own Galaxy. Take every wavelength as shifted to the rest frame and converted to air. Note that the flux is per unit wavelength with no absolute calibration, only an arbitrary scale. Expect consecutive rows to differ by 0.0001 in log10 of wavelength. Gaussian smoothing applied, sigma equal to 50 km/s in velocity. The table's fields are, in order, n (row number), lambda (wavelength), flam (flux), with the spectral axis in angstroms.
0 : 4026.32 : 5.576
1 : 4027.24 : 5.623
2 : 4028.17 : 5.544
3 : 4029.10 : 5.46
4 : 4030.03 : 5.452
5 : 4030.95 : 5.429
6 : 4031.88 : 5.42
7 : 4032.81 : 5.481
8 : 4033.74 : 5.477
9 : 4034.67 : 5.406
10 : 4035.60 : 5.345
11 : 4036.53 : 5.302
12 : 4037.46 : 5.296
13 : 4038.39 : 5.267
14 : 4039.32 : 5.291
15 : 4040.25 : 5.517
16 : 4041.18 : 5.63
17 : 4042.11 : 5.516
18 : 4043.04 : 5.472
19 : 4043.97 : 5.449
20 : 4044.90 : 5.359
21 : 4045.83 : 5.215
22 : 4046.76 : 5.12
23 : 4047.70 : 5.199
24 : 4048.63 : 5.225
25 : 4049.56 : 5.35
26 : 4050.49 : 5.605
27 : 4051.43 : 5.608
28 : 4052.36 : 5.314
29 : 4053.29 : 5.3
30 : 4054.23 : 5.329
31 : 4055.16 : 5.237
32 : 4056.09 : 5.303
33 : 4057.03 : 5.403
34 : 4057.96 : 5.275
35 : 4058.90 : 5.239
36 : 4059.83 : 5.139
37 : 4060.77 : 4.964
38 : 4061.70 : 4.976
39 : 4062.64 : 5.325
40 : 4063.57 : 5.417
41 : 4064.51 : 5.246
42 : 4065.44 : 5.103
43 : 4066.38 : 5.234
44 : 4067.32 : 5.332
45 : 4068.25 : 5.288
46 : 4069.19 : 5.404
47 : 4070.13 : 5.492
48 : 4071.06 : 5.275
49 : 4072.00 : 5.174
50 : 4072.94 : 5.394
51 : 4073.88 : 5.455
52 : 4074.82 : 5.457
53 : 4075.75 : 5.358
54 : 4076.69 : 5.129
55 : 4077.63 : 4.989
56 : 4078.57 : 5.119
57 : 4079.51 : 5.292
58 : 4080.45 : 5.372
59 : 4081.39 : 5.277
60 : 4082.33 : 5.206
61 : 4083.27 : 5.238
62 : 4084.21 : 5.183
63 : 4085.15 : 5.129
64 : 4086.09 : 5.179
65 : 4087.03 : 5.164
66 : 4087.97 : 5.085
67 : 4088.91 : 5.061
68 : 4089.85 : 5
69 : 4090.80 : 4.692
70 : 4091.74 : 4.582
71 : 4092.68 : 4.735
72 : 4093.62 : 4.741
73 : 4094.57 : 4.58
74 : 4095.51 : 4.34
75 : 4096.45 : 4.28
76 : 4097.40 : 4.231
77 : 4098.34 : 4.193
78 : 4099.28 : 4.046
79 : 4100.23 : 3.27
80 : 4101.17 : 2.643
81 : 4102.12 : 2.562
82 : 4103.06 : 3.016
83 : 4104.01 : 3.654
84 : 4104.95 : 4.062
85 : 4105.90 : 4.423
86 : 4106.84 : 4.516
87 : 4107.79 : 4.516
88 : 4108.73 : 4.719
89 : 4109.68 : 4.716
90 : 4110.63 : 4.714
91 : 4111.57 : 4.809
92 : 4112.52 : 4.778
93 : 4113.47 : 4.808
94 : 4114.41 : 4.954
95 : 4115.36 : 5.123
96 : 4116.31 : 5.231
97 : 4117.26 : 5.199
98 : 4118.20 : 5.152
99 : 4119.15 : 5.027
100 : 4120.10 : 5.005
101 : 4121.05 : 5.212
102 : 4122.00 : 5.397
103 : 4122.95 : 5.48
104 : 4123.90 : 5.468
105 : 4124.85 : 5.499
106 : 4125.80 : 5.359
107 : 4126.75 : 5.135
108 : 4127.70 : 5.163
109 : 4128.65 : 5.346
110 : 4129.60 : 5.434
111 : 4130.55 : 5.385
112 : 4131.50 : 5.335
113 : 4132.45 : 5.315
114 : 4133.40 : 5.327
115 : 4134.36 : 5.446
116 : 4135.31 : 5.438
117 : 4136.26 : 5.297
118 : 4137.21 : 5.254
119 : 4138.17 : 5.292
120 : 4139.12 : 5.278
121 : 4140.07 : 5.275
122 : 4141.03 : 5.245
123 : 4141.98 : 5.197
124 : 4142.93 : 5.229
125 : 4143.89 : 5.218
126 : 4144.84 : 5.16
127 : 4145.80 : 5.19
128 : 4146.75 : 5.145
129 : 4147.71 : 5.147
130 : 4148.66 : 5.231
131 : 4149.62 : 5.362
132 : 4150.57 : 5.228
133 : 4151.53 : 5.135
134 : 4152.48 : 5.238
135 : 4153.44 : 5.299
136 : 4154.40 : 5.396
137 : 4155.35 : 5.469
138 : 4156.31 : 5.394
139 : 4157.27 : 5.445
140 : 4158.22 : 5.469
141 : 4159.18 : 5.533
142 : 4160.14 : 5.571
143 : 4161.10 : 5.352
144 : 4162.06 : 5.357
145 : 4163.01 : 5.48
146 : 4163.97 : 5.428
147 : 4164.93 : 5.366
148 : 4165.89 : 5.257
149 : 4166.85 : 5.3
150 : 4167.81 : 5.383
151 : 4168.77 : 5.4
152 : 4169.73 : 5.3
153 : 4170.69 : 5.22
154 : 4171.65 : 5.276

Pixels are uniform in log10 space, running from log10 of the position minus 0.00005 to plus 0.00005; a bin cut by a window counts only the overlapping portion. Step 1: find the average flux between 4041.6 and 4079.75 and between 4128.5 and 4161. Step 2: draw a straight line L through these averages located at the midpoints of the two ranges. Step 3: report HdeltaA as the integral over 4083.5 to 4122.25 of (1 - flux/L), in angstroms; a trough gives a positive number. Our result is 5.31 angstroms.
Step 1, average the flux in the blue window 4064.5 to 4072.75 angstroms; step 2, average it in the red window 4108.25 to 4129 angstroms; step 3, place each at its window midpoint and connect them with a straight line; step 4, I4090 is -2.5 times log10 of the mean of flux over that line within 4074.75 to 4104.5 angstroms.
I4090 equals 0.13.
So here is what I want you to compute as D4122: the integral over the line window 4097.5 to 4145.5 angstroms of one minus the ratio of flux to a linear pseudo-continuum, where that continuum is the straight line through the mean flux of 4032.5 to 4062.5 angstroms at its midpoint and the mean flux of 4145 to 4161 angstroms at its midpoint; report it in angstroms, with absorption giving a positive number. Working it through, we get 4.2 angstroms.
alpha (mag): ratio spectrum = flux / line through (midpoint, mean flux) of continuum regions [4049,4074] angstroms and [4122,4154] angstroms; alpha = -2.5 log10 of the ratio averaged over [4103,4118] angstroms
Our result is 0.14 mag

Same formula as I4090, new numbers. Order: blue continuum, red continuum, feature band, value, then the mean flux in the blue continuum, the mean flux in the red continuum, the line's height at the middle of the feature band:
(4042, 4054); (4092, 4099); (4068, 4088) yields -0.10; 5.36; 4.44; 4.78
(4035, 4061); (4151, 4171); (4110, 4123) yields 0.06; 5.33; 5.37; 5.36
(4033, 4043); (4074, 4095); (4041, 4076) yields -0.01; 5.41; 5.08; 5.26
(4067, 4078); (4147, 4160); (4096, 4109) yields 0.35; 5.32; 5.34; 5.32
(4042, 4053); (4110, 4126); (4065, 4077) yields -0.01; 5.37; 5.12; 5.28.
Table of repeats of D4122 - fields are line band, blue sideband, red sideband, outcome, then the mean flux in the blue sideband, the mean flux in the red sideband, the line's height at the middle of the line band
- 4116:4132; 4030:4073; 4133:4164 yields 0.11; 5.33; 5.32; 5.32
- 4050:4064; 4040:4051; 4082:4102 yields -0.31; 5.39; 4.56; 5.18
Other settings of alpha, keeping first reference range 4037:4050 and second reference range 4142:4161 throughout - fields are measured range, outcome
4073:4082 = 0.01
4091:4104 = 0.33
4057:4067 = 0.03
